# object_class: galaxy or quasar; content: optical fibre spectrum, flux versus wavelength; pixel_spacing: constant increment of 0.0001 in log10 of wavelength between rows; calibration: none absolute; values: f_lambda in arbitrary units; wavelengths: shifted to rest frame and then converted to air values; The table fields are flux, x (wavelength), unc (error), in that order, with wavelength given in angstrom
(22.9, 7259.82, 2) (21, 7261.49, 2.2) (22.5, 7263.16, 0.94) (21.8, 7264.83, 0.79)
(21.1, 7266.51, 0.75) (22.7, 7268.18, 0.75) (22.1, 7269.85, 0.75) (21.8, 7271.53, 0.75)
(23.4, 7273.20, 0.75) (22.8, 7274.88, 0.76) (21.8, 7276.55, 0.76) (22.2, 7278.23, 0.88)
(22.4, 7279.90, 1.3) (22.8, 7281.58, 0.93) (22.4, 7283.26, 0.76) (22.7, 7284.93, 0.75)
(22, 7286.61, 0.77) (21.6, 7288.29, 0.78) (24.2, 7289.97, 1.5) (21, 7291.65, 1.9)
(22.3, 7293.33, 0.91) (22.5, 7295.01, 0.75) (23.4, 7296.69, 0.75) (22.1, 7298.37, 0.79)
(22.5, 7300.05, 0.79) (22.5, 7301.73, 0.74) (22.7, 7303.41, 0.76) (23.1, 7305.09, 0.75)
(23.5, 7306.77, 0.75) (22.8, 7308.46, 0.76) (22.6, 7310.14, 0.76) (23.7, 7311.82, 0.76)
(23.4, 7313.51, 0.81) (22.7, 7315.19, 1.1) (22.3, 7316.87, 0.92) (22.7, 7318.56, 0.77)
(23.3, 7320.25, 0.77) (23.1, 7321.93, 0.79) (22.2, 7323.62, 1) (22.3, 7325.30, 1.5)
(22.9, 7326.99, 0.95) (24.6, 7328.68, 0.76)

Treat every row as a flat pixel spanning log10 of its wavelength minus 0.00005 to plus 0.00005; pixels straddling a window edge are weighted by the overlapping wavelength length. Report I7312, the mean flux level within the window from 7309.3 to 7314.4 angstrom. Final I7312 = 23.2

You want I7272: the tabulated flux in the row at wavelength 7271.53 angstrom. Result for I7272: 21.8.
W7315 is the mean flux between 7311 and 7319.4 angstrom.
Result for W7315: 23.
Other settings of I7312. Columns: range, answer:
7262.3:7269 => 22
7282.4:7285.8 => 22.6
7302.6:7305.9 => 22.9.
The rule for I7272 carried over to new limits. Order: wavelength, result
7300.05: 22.5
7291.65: 21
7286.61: 22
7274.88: 22.8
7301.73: 22.5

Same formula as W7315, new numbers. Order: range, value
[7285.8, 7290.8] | 22.6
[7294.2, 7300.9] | 22.6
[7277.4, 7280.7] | 22.3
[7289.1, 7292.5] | 22.6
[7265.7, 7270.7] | 22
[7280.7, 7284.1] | 22.6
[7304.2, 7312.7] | 23.1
